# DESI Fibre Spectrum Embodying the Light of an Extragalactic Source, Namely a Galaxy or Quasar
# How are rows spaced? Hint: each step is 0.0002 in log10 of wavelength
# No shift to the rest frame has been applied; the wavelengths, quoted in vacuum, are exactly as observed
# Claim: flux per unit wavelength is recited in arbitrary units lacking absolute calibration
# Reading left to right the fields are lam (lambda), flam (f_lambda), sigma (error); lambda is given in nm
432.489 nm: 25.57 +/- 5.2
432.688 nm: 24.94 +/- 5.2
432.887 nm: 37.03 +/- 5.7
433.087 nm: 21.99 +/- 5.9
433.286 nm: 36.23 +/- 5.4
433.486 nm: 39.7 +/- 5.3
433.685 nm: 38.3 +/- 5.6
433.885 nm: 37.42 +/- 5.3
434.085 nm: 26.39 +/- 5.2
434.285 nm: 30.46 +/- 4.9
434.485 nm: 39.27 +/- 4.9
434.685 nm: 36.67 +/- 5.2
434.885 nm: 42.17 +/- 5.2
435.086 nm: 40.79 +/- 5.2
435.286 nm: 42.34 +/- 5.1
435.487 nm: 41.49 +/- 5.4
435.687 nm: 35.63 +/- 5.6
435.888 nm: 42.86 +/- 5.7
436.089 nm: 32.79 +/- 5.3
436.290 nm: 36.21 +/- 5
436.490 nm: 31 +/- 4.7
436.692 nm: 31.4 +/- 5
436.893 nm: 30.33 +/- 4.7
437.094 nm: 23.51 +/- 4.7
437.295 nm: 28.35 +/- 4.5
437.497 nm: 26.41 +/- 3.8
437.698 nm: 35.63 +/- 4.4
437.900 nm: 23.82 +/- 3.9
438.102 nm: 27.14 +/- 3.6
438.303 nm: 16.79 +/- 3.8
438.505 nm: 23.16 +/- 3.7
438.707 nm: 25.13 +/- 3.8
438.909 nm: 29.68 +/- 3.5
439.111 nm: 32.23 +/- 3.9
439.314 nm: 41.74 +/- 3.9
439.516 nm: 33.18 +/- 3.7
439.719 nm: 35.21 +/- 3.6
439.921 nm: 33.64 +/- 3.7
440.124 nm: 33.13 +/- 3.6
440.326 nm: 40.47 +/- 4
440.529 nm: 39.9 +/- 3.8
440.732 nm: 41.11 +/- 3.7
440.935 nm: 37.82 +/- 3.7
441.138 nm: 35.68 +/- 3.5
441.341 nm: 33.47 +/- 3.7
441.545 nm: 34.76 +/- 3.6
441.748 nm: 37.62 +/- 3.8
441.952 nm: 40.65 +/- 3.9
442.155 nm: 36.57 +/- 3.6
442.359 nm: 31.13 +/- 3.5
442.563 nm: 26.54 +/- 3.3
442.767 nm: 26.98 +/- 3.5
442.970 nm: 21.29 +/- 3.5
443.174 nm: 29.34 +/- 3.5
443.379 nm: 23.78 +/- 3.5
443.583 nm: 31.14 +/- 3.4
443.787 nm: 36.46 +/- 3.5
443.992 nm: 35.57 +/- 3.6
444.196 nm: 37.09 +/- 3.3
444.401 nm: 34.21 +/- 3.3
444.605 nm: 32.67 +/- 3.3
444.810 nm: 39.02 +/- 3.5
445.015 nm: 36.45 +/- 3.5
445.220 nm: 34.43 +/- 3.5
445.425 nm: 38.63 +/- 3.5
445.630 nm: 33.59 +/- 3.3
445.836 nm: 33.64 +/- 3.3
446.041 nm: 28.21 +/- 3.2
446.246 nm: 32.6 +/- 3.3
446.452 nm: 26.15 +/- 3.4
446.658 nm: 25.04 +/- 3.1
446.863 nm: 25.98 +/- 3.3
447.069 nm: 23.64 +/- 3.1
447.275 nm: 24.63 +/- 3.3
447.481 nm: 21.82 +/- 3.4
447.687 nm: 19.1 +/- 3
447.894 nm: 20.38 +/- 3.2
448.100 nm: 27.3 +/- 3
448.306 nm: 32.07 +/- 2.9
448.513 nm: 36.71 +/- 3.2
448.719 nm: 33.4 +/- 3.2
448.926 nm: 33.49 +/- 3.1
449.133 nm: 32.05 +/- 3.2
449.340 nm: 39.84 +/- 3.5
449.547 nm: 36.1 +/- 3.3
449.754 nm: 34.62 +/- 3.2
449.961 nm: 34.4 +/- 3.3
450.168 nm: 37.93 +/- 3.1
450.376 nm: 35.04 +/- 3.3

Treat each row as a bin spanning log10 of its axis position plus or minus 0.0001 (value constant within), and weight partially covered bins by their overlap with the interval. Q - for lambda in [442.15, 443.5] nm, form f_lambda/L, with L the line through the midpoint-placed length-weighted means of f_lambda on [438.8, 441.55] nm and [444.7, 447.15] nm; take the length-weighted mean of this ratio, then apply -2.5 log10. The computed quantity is 0.23 mag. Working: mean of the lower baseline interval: 35.9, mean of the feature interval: 27.4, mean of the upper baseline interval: 31.5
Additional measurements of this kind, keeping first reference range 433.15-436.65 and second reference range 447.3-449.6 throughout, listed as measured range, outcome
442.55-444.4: 0.08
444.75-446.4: -0.09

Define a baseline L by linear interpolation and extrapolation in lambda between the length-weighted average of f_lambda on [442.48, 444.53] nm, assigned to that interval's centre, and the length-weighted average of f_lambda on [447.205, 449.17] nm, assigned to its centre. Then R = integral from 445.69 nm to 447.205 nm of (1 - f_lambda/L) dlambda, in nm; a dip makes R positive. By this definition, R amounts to 0.05 nm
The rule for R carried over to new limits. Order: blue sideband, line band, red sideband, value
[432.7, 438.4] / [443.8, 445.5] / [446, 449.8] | -0.33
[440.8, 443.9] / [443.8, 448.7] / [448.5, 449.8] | 0.48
